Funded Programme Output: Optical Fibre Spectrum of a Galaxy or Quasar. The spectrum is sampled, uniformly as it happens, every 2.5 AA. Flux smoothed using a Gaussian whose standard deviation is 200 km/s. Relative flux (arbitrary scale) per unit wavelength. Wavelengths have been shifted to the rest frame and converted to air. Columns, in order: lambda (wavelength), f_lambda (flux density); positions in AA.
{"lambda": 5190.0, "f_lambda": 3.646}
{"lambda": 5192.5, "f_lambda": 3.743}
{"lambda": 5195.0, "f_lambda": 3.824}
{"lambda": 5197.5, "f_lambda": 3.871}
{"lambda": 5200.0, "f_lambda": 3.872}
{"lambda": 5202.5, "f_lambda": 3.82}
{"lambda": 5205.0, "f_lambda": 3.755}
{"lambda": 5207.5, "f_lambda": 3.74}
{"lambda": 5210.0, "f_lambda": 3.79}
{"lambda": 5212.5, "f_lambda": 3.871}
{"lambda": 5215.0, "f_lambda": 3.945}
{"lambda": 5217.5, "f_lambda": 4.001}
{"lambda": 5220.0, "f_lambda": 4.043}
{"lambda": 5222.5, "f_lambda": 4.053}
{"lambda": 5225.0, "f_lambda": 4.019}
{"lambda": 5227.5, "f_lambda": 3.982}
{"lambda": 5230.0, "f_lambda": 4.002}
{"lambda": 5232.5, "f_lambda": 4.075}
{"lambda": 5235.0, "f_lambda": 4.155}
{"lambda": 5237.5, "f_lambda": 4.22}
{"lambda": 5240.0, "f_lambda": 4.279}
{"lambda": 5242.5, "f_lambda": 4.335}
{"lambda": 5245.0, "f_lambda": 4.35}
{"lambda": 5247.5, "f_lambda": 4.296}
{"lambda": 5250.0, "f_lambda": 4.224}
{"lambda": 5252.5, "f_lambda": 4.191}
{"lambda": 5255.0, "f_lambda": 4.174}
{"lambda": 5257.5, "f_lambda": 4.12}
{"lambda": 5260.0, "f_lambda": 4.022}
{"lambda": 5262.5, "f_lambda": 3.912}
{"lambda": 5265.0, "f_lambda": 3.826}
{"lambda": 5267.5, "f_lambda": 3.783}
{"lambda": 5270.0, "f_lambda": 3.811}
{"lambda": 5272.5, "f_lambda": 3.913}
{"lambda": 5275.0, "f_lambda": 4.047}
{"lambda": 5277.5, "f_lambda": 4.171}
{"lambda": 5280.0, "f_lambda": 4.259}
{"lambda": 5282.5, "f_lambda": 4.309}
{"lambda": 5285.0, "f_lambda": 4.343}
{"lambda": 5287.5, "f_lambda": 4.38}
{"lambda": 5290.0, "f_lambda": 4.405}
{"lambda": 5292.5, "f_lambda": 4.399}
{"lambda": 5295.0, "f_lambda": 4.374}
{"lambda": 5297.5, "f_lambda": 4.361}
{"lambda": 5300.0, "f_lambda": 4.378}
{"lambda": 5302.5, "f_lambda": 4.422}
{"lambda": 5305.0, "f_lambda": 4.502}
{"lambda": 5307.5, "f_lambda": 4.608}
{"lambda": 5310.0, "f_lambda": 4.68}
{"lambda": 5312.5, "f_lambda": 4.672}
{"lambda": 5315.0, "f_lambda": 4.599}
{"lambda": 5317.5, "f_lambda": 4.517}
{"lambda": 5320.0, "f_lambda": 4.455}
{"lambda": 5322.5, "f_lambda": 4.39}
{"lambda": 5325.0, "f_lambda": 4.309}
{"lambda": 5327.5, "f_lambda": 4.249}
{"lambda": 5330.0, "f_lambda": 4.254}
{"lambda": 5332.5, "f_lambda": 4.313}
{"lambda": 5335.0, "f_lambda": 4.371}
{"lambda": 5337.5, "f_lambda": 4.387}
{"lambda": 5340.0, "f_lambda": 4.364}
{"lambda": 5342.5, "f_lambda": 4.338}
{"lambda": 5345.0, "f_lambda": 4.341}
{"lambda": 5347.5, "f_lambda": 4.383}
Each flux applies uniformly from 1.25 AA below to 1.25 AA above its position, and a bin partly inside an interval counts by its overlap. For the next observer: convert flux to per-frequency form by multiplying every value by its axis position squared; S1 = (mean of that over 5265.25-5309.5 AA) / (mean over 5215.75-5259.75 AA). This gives 1.05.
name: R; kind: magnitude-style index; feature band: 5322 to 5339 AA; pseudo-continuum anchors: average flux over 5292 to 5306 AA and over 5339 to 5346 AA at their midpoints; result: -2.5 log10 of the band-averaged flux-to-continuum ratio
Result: 0.01 mag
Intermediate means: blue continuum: 4.4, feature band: 4.32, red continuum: 4.35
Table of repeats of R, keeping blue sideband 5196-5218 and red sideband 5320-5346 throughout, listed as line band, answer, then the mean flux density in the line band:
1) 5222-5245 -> -0.051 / 4.14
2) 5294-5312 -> -0.066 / 4.48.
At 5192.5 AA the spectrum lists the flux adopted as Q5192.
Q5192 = 3.743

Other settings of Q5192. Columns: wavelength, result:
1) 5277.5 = 4.171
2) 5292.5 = 4.399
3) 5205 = 3.755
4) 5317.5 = 4.517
